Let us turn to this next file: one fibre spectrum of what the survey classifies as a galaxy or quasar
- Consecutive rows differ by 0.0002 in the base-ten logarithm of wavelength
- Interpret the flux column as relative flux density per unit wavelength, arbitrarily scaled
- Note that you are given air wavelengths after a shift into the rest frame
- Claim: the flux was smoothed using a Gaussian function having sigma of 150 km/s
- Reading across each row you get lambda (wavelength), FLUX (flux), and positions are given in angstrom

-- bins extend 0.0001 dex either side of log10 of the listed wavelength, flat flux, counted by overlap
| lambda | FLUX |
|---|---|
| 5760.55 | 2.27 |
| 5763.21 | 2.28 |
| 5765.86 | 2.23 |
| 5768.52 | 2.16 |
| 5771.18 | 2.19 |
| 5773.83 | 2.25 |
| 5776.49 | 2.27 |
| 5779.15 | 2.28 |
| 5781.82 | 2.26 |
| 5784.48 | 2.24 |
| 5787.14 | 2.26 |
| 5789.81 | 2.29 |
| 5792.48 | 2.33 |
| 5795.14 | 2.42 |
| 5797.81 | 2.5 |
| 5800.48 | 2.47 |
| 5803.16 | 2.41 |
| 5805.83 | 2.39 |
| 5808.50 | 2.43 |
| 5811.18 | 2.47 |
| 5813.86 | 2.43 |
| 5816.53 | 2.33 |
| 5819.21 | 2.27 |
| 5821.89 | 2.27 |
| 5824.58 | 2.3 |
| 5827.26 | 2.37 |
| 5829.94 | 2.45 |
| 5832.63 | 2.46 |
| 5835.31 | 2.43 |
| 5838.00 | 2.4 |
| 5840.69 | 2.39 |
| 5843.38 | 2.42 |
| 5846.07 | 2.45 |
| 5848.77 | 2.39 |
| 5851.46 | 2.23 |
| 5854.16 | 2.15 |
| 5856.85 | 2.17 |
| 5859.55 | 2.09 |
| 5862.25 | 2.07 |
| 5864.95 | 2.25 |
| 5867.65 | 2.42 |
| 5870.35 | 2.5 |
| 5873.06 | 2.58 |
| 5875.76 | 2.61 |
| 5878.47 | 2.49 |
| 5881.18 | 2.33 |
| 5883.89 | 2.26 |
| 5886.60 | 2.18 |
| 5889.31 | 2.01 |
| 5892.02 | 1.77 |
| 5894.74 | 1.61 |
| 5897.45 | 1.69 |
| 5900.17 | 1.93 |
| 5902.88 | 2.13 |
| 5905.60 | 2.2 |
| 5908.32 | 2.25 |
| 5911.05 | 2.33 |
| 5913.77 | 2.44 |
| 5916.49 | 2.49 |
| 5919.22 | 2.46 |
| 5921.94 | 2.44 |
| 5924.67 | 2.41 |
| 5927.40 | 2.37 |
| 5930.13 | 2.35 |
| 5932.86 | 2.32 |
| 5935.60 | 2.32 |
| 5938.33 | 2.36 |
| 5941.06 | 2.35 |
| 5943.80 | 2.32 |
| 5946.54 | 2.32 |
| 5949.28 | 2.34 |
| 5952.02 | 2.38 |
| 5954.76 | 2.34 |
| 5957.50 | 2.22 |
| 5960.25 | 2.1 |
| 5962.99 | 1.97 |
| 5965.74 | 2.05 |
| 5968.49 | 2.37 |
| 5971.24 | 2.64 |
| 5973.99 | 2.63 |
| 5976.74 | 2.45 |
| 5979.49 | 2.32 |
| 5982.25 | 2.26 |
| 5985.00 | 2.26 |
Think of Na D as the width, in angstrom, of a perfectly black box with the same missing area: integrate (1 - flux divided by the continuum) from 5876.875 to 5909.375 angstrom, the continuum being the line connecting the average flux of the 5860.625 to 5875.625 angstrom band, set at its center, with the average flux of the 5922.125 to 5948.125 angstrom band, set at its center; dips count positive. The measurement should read 4.1 angstrom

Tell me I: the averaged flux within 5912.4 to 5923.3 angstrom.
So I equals 2.46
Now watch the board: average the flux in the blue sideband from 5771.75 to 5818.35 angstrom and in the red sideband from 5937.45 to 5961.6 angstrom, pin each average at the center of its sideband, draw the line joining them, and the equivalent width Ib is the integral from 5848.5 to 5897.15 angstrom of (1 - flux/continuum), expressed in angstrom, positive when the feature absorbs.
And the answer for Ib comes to 2.4 angstrom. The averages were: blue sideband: 2.35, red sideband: 2.3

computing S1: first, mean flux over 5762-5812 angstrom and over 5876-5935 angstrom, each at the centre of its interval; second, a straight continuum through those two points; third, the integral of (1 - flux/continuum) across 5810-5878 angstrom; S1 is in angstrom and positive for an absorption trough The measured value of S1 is -2.52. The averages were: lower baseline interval 2.32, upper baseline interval 2.22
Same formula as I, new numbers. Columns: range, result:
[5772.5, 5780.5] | 2.27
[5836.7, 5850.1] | 2.41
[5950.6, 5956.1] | 2.36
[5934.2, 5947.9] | 2.33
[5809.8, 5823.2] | 2.35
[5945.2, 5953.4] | 2.35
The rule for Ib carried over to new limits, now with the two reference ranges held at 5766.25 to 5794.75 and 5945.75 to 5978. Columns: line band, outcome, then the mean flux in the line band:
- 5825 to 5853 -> -1.44 angstrom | 2.39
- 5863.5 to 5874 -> -0.65 angstrom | 2.43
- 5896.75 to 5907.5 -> 1.30 angstrom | 2.02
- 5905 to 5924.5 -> -0.68 angstrom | 2.38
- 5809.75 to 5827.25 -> -0.59 angstrom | 2.35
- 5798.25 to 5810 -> -0.86 angstrom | 2.43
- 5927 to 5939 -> -0.17 angstrom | 2.34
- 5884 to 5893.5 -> 1.14 angstrom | 2.02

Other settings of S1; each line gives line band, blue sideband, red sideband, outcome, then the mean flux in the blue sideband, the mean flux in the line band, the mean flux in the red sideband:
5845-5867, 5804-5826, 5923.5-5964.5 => 1.1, 2.36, 2.23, 2.3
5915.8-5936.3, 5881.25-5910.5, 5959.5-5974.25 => -2.5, 2.03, 2.39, 2.28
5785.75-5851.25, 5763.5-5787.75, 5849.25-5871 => -4.4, 2.24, 2.39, 2.23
